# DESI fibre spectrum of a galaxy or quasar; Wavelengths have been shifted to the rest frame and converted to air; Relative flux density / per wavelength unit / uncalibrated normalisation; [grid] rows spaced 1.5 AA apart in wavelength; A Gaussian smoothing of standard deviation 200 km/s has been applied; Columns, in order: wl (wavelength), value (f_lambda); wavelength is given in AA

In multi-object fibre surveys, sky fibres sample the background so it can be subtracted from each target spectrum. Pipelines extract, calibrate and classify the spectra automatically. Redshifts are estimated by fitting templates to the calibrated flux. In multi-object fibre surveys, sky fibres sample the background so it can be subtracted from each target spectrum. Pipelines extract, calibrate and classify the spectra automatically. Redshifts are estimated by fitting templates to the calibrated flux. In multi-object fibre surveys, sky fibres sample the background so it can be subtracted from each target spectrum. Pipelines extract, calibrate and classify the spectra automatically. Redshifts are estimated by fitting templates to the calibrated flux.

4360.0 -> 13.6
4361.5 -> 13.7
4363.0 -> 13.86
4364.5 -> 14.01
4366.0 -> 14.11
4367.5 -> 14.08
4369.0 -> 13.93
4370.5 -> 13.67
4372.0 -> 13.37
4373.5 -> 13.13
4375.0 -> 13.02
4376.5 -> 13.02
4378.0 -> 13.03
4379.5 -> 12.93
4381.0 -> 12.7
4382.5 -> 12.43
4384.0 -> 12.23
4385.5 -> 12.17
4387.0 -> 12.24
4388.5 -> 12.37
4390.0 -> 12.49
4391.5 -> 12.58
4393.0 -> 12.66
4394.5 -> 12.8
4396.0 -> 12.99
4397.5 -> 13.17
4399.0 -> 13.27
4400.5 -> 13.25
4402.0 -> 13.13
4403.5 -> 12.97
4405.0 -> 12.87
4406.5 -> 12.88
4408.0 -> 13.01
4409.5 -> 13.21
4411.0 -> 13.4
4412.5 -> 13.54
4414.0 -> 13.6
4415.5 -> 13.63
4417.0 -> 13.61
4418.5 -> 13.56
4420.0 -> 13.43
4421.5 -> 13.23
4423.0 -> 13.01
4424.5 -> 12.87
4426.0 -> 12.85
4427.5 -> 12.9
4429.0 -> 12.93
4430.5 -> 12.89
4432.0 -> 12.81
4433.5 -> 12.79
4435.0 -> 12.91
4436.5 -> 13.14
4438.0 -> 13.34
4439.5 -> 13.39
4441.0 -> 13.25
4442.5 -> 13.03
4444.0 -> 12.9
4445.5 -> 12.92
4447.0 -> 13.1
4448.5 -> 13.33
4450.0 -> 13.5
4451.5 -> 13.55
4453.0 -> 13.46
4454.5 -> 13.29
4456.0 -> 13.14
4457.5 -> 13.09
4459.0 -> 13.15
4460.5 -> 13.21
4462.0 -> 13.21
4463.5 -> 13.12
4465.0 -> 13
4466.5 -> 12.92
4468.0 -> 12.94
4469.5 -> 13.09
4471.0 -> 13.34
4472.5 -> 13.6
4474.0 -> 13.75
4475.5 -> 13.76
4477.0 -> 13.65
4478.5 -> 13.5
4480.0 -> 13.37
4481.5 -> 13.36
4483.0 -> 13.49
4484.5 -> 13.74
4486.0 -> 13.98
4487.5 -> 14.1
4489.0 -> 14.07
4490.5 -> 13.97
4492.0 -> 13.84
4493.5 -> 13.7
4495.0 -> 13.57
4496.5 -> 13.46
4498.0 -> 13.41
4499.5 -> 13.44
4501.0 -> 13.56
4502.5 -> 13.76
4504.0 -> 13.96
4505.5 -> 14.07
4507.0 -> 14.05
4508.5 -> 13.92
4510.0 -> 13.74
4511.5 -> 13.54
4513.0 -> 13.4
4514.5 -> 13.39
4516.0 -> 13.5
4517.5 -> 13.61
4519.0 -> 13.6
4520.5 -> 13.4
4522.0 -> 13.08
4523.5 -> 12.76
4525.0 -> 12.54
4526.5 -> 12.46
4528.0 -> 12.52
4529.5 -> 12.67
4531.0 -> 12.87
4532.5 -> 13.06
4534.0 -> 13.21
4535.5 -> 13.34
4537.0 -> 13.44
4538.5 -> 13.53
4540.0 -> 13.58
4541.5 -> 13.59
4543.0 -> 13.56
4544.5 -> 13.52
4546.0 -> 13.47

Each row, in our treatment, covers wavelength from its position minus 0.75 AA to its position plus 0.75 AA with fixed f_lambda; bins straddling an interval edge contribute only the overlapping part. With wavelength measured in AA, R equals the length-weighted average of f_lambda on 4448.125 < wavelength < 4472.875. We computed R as 13.2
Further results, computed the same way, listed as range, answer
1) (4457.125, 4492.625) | 13.5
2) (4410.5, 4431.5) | 13.2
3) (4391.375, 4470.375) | 13.1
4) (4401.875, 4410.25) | 13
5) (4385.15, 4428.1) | 13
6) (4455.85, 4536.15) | 13.4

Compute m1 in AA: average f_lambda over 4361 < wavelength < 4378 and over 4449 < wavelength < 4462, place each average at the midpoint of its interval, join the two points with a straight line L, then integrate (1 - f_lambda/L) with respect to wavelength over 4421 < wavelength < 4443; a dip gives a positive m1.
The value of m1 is 0.6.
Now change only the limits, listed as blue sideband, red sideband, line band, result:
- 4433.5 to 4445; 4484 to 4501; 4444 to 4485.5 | 0.3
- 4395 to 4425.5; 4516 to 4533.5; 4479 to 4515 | -1.8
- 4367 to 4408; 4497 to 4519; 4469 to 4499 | -0.3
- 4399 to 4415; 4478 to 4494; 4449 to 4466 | 0.4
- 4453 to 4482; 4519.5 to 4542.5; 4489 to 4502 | -0.4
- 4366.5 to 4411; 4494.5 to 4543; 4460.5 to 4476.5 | -0.1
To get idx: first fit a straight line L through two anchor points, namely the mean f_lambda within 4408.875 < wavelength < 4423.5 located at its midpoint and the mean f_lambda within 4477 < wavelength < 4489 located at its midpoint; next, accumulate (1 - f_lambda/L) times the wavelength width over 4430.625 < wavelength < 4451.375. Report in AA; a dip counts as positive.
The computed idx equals 0.6 AA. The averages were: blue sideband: 13.4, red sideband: 13.7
